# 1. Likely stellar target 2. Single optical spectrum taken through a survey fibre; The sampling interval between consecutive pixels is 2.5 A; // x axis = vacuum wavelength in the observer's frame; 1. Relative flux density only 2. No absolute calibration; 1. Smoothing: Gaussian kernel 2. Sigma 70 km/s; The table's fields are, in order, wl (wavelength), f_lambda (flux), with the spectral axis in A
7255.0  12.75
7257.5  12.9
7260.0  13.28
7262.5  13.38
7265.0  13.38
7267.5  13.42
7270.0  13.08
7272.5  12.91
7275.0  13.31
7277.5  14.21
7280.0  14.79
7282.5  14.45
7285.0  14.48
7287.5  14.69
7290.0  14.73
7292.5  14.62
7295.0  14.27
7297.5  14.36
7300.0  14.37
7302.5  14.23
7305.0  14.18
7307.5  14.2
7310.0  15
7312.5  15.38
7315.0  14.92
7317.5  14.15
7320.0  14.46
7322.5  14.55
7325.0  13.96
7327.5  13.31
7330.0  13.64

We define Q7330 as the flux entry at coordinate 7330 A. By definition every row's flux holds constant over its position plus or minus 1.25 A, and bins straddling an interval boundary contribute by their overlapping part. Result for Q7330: 13.64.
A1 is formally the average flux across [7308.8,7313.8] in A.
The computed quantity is 15.2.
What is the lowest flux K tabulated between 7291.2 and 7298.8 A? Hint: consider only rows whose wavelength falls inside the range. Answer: 14.27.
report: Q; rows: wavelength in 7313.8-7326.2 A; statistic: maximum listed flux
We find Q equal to 14.92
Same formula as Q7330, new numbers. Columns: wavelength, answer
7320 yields 14.46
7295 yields 14.27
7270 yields 13.08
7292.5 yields 14.62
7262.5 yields 13.38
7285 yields 14.48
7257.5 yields 12.9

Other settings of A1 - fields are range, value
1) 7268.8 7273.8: 13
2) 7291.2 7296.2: 14.4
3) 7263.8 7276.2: 13.2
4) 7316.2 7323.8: 14.4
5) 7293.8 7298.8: 14.3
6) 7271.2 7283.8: 13.9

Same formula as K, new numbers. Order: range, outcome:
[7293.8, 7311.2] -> 14.18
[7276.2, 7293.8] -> 14.21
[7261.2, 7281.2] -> 12.91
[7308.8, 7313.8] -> 15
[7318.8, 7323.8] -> 14.46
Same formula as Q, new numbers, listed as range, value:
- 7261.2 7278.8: 14.21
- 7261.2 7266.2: 13.38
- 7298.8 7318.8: 15.38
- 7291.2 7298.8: 14.62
